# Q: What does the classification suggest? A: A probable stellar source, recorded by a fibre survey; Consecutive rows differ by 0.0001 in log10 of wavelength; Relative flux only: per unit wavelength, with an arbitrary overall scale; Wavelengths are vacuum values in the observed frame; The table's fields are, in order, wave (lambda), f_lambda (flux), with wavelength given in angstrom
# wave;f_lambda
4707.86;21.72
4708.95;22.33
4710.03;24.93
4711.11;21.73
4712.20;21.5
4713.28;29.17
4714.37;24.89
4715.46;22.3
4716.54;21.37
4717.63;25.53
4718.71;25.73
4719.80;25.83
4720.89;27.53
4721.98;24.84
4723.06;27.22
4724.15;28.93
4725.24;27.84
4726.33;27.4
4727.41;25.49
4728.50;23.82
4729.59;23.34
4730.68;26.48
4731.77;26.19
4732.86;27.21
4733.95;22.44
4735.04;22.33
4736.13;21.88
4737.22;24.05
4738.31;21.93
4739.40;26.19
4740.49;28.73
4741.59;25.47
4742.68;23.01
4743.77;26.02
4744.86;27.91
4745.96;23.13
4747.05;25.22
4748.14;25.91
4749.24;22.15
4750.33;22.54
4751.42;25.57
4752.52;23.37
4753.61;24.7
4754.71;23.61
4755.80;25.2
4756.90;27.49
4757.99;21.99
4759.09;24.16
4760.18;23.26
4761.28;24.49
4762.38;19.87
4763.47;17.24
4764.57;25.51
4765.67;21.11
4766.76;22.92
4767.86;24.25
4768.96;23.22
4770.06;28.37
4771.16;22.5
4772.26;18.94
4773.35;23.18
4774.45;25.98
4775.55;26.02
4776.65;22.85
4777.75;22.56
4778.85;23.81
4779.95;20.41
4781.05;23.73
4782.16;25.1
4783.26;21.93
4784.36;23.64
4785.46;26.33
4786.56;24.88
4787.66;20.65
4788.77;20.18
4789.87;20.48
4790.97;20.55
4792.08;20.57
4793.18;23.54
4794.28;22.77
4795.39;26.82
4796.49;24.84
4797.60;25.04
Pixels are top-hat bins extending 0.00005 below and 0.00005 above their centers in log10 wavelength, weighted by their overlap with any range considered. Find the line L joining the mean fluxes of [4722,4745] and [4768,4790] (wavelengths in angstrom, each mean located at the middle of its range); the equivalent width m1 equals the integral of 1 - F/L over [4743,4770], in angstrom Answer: 0.53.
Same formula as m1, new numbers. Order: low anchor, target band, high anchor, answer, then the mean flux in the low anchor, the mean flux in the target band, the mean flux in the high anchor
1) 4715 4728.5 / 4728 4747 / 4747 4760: 0.2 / 25.8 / 24.7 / 24.3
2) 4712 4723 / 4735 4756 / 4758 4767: -1.0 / 25.1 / 24.5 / 22.3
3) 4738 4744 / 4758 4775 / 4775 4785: 0.7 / 25.3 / 23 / 23.4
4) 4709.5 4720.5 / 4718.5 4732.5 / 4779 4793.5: -1.3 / 24.3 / 26.2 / 22.5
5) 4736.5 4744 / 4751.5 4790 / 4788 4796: -0.1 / 24.9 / 23.3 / 22.1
